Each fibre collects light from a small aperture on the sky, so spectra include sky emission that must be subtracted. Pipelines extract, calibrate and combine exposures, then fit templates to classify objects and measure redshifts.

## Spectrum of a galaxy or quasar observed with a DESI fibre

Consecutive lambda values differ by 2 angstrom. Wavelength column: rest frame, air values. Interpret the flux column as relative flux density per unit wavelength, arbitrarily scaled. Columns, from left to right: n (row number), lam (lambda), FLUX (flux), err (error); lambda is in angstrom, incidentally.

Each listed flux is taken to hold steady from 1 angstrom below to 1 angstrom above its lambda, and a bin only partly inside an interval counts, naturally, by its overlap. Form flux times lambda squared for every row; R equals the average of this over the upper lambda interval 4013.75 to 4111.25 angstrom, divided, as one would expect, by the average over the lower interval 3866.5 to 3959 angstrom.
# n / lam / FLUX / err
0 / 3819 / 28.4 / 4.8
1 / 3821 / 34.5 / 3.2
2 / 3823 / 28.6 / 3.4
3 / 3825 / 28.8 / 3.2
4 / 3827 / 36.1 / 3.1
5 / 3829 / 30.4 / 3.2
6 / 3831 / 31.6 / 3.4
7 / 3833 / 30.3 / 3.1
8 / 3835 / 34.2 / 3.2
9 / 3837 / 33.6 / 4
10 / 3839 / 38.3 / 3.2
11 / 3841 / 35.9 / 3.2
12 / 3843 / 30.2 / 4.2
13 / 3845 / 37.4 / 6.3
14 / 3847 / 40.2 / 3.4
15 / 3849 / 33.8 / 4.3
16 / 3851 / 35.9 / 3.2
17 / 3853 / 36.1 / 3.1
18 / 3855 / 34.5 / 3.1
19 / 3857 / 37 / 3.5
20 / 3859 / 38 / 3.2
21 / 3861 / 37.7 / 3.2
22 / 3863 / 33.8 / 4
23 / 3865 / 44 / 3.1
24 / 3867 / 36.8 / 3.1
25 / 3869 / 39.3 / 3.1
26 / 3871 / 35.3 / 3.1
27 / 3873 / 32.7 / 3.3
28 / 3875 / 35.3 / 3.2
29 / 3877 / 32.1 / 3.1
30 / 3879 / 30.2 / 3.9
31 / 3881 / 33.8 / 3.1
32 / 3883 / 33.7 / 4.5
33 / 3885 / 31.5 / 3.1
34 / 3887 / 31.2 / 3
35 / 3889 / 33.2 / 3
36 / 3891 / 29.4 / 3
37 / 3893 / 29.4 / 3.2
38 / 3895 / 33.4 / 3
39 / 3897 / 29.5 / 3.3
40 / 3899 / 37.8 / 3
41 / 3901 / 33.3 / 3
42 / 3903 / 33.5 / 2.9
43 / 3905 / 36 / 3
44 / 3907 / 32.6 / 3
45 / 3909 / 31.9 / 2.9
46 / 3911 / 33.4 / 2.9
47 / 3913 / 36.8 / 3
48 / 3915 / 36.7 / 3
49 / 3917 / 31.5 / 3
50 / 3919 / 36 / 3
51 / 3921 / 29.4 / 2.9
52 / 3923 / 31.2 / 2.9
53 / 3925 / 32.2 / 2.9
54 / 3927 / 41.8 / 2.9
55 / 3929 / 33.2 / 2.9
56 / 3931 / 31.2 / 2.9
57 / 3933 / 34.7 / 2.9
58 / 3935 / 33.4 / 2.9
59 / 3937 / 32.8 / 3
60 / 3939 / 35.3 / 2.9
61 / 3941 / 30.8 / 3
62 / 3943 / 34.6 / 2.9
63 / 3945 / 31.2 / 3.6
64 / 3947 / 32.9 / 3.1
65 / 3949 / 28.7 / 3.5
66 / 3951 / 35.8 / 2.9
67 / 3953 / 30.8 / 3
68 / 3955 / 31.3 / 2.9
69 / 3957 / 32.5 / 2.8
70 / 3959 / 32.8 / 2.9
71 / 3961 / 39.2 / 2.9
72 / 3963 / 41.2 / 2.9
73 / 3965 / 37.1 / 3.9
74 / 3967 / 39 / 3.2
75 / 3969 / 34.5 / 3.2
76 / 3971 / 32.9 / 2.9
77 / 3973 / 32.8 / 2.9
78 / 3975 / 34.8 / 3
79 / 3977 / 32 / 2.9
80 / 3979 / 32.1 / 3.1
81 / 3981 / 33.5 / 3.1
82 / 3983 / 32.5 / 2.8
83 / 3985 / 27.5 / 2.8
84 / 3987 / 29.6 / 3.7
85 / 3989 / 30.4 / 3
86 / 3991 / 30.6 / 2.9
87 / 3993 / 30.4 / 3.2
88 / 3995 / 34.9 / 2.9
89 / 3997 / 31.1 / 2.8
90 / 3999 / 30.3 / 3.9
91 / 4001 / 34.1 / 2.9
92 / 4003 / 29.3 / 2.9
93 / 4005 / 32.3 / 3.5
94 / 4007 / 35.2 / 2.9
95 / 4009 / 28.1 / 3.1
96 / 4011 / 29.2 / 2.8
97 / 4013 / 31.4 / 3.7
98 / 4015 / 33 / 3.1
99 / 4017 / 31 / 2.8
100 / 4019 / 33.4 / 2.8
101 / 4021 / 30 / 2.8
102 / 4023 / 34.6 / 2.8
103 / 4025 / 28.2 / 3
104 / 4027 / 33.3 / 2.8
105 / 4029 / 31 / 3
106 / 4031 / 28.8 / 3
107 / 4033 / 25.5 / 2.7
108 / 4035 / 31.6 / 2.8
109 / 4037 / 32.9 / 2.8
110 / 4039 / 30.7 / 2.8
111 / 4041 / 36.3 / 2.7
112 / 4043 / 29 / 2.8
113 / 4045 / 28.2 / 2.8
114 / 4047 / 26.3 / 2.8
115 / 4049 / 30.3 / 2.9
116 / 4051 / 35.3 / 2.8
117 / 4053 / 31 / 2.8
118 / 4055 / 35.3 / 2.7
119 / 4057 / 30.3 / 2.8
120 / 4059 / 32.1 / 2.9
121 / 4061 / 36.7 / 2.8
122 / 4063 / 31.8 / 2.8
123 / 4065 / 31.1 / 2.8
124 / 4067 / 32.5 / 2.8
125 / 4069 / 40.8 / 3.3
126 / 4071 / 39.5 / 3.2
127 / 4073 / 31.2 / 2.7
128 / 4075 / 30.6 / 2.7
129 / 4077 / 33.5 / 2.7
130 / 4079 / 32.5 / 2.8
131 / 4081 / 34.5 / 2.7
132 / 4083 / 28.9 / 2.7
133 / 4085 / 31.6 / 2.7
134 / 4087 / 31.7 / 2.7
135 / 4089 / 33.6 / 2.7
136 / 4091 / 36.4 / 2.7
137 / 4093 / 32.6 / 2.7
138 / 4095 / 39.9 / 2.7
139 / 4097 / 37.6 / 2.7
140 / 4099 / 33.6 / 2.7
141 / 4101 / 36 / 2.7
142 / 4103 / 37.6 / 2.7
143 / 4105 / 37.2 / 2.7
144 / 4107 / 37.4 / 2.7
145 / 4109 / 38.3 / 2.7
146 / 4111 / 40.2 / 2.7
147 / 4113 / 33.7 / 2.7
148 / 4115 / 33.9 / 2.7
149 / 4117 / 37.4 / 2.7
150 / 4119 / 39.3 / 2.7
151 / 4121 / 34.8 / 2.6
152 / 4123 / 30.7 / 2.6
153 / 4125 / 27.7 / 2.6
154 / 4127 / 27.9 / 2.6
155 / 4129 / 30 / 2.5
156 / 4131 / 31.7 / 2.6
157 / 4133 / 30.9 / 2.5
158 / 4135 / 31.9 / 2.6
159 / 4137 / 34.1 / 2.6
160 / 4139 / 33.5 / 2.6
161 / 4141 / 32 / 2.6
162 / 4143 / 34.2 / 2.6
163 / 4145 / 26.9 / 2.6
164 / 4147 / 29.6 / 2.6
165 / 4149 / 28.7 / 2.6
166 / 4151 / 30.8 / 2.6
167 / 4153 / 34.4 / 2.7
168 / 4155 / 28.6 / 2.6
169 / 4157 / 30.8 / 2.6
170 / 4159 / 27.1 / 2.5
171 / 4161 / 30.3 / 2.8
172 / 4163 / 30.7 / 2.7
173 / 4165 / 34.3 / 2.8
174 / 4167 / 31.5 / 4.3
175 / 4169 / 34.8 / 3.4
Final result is 1.1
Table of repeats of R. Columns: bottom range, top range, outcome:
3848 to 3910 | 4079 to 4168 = 1.09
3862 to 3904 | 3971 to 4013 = 0.99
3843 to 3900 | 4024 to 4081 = 1.01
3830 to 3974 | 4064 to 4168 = 1.08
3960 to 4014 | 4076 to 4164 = 1.08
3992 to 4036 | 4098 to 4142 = 1.15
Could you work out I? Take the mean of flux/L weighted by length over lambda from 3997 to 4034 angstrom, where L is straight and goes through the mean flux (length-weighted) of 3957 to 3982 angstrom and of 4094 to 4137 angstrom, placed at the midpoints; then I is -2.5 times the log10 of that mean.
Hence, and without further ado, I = 0.13 mag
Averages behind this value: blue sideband 35.1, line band 31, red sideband 34.6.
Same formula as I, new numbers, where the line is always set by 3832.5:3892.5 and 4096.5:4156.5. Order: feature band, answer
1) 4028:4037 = 0.144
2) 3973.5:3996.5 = 0.081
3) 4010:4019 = 0.085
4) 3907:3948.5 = 0.032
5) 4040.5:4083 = 0.033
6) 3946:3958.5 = 0.075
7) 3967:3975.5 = -0.003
